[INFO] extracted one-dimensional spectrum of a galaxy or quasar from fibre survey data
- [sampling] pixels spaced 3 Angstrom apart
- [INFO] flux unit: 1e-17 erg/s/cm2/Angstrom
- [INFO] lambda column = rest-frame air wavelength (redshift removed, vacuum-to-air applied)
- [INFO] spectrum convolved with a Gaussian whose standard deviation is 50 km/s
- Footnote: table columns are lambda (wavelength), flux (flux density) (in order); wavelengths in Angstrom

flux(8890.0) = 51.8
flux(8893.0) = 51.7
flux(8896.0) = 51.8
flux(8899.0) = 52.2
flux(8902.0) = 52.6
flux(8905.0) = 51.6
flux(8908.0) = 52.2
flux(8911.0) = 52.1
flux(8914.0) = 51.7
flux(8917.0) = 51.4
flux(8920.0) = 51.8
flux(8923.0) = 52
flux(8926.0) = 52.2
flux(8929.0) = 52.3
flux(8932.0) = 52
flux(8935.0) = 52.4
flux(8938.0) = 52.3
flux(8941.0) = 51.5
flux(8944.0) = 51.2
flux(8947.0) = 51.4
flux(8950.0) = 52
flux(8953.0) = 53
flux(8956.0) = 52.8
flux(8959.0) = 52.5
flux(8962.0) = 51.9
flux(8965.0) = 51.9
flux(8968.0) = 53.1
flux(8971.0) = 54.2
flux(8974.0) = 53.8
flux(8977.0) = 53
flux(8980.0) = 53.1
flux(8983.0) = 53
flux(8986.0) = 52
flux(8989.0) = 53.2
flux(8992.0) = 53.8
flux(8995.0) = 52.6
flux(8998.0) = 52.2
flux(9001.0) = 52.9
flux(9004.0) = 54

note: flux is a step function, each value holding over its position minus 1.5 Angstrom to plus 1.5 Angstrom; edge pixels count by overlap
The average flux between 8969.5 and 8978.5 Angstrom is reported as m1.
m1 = 53.7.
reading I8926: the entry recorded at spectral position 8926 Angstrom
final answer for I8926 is 52.2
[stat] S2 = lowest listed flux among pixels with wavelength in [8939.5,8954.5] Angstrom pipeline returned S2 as 51.2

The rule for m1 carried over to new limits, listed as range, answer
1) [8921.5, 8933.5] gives 52.1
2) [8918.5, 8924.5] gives 51.9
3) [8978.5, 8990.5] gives 52.8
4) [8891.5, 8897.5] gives 51.8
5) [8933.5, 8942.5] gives 52.1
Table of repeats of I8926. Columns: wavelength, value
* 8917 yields 51.4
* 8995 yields 52.6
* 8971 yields 54.2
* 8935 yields 52.4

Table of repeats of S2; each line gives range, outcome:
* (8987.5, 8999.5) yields 52.2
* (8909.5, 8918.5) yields 51.4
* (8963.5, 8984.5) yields 51.9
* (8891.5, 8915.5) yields 51.6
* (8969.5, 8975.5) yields 53.8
